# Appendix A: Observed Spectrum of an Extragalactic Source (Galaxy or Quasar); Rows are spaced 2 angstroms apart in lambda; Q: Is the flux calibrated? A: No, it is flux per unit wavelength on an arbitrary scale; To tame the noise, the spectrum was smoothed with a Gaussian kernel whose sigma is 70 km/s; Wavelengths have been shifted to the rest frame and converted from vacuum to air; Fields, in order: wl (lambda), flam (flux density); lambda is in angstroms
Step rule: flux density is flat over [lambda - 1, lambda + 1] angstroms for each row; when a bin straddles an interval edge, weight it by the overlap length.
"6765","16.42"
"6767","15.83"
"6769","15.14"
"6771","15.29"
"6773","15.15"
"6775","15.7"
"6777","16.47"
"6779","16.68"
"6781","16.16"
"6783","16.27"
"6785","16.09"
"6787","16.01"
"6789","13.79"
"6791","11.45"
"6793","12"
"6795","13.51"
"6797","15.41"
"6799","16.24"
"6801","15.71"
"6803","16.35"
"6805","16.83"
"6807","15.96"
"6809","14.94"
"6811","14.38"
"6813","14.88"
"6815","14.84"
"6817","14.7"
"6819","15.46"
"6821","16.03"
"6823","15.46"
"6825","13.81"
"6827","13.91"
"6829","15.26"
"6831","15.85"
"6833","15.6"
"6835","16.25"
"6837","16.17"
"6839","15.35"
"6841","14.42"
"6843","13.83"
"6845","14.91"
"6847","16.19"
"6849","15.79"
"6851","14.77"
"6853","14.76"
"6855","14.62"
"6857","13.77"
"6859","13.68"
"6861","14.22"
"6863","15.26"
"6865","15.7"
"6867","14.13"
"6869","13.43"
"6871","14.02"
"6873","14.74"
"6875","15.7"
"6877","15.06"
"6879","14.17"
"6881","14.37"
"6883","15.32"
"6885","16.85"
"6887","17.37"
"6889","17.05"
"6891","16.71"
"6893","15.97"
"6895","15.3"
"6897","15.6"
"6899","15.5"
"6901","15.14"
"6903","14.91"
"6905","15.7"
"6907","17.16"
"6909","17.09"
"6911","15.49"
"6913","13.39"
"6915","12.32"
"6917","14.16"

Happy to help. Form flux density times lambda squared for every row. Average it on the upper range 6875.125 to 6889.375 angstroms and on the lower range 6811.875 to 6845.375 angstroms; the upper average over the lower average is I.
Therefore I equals 1.1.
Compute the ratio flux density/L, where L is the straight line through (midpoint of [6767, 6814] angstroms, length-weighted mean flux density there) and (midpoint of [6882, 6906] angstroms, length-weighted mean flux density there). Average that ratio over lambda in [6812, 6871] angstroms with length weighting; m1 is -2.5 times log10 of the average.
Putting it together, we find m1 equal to 0.05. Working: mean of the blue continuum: 15.2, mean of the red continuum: 16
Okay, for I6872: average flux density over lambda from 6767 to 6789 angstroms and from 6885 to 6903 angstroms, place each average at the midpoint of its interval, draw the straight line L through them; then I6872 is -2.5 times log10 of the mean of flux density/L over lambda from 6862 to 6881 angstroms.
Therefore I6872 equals 0.09 mag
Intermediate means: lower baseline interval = 15.8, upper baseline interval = 16.1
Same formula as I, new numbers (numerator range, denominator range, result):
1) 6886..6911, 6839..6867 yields 1.11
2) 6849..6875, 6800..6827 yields 0.96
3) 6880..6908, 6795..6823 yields 1.06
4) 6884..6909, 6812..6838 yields 1.08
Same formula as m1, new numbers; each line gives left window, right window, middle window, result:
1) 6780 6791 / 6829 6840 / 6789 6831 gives 0.05 mag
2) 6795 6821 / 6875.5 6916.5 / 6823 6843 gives 0.02 mag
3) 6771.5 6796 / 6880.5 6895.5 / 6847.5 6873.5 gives 0.09 mag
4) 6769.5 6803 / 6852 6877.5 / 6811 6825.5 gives -0.01 mag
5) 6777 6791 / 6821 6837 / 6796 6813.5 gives -0.02 mag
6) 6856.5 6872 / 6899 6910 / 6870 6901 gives -0.03 mag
